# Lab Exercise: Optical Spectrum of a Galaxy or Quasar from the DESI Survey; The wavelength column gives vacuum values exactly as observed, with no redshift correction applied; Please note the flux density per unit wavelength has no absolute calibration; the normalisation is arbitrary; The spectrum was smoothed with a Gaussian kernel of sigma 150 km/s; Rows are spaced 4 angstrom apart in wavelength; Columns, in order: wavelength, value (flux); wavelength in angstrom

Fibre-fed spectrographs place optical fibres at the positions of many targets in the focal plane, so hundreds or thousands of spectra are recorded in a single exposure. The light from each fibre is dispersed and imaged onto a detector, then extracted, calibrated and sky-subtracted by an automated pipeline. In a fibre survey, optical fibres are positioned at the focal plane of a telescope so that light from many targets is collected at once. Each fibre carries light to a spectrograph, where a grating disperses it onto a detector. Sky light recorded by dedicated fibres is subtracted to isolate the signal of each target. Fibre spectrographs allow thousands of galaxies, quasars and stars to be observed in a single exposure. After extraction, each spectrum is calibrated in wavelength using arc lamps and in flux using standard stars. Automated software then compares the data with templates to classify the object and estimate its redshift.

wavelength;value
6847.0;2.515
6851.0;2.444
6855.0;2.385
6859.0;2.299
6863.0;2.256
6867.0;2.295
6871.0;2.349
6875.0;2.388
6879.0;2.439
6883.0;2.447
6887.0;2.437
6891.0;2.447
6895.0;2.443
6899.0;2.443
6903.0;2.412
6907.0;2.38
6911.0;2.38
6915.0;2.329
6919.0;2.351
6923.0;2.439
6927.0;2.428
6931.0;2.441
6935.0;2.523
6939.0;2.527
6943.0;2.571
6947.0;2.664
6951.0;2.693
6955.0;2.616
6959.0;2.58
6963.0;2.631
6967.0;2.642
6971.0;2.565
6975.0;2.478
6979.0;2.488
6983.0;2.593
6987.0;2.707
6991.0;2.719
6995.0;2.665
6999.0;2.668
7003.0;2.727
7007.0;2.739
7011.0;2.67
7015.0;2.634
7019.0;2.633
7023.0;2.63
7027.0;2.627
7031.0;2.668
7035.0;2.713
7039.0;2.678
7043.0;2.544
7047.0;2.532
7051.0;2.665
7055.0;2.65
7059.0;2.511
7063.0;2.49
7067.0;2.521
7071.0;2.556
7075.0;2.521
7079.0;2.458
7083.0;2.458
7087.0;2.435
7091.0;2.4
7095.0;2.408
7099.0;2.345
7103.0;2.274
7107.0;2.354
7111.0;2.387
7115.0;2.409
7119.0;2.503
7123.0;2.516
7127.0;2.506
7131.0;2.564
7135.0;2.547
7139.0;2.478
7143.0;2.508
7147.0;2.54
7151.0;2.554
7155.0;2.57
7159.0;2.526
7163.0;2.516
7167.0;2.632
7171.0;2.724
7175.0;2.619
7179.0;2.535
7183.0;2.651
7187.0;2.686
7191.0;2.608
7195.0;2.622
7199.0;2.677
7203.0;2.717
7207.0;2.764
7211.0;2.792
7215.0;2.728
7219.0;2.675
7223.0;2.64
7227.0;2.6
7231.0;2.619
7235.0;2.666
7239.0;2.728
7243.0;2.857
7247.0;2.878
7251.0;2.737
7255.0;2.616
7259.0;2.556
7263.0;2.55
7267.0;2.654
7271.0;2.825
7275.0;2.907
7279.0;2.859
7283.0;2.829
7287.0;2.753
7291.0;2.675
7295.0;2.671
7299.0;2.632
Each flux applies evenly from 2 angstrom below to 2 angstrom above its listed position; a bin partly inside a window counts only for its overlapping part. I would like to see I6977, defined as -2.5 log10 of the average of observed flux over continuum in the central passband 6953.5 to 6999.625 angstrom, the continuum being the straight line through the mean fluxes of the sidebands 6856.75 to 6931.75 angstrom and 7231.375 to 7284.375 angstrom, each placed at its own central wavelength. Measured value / -0.061 mag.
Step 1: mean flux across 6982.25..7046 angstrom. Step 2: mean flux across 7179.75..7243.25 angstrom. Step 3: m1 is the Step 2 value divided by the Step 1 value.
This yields 1.01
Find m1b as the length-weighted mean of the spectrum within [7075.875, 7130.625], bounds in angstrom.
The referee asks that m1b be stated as 2.43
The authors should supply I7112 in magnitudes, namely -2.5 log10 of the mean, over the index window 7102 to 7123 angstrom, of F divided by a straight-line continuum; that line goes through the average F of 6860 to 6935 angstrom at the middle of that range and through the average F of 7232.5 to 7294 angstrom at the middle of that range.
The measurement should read 0.08 mag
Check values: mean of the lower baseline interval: 2.4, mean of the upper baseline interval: 2.74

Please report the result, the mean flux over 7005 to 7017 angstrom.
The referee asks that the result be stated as 2.68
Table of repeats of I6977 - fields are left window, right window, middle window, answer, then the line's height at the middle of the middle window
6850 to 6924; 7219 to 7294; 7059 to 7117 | 0.058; 2.57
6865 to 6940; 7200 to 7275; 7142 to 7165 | 0.040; 2.63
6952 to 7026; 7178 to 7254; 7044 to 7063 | 0.031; 2.65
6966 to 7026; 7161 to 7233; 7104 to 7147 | 0.074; 2.65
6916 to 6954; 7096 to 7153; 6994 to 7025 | -0.075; 2.49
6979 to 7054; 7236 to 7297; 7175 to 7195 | 0.037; 2.71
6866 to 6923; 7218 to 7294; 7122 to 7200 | 0.023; 2.63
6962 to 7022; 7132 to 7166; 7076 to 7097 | 0.060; 2.58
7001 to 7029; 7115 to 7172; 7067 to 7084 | 0.044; 2.61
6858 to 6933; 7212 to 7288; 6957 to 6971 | -0.067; 2.45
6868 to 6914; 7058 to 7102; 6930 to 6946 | -0.047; 2.42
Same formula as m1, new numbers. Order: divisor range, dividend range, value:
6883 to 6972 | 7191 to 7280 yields 1.09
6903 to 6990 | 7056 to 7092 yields 0.99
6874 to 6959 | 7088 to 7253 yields 1.05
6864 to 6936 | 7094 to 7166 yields 1.03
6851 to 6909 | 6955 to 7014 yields 1.10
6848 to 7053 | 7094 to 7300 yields 1.04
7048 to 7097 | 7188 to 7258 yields 1.08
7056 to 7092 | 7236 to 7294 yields 1.10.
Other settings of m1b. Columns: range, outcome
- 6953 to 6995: 2.6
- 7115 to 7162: 2.52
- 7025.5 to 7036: 2.67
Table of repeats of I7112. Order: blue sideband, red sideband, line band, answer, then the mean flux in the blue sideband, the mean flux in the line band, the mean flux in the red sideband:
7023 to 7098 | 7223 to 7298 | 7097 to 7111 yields 0.11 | 2.55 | 2.33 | 2.72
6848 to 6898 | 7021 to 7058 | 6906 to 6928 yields 0.03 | 2.39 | 2.38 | 2.63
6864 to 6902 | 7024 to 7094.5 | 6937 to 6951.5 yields -0.06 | 2.41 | 2.61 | 2.55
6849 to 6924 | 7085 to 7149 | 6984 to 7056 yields -0.10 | 2.39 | 2.66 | 2.45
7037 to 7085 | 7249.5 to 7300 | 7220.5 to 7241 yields 0.01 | 2.55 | 2.65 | 2.71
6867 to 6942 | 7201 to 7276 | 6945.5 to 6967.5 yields -0.07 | 2.42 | 2.64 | 2.71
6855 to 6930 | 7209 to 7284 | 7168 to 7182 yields 0.01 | 2.39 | 2.63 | 2.72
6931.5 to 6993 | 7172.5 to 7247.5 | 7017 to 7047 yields -0.01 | 2.6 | 2.63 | 2.68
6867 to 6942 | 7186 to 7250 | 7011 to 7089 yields -0.01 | 2.42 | 2.58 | 2.7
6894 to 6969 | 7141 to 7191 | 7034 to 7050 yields -0.03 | 2.5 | 2.61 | 2.59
